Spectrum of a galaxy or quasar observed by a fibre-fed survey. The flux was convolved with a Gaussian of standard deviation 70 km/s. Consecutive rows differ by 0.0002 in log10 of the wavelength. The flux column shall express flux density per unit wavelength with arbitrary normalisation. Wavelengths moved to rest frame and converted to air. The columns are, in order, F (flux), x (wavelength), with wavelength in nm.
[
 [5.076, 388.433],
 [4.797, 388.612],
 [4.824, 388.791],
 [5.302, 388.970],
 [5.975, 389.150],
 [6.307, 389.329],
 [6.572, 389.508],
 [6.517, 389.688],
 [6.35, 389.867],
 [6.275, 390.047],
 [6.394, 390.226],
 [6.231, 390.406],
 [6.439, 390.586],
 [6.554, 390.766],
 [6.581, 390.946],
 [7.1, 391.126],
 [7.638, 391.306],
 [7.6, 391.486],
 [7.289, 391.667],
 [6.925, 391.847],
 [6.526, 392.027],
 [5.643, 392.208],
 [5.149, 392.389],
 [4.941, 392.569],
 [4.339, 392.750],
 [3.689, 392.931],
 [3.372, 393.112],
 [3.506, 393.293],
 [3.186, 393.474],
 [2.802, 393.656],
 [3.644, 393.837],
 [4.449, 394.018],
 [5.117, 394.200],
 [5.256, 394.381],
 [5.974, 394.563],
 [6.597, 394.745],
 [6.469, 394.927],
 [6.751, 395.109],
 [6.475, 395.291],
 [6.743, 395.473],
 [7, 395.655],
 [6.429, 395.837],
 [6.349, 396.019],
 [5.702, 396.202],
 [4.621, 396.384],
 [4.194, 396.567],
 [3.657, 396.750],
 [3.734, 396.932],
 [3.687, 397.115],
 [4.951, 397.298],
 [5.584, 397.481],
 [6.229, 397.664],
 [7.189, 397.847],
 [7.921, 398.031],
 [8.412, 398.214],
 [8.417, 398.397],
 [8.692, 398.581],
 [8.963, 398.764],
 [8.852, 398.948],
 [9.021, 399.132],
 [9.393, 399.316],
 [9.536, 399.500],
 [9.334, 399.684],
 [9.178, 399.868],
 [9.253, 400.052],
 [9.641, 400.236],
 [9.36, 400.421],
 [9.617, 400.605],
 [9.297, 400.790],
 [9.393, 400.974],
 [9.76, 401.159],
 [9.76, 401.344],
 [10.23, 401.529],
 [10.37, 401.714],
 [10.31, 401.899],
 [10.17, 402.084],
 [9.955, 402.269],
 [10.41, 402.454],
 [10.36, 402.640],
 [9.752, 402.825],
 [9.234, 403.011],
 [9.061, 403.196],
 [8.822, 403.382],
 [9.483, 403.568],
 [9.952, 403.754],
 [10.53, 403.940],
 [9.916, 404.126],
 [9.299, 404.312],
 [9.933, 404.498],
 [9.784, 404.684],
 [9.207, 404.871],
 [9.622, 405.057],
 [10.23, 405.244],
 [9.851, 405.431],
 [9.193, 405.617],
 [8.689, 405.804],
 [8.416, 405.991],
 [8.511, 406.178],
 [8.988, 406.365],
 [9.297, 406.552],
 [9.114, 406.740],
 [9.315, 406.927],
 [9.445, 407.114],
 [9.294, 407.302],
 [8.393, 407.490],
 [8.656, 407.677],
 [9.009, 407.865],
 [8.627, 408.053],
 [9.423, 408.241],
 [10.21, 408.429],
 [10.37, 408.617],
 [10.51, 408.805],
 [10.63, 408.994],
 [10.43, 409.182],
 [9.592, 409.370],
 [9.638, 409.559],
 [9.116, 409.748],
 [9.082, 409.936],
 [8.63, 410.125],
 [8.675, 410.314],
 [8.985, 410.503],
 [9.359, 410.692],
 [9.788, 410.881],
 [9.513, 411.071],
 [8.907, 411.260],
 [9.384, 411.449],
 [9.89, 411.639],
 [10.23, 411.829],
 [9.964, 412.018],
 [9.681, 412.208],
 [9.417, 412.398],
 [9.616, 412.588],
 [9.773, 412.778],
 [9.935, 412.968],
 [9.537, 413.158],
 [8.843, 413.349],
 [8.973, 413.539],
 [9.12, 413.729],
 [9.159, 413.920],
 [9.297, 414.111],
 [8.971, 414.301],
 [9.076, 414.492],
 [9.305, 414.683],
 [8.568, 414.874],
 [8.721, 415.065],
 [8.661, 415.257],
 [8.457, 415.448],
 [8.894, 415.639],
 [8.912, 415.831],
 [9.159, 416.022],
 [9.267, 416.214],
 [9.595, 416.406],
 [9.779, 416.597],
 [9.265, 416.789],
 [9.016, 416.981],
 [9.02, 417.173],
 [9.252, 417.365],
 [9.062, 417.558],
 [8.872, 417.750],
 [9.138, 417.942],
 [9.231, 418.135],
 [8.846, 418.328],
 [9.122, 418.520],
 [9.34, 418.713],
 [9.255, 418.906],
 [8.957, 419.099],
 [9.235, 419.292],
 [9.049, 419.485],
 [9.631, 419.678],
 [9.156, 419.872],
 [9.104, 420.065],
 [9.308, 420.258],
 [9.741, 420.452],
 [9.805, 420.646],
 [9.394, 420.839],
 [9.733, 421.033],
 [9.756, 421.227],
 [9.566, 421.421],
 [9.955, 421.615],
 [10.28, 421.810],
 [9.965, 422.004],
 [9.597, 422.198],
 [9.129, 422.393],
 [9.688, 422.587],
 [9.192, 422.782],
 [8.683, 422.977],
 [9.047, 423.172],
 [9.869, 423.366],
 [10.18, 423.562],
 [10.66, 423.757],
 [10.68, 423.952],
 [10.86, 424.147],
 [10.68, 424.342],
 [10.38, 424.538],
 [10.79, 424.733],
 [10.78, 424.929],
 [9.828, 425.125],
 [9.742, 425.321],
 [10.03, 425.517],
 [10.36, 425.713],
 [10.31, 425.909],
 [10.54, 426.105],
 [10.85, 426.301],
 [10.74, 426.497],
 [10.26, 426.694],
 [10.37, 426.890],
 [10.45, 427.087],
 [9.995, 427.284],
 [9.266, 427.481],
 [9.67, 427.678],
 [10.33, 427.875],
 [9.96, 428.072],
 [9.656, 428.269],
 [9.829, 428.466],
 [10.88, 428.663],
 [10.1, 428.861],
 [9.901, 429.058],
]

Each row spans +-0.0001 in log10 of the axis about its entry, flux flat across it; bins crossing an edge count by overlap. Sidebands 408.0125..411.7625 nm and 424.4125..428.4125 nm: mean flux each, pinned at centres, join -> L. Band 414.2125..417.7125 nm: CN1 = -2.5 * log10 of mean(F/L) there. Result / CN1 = 0.09 mag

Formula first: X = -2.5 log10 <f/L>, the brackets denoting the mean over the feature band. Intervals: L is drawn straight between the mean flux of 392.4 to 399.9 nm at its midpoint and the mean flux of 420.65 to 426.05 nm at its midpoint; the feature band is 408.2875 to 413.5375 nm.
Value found -0.17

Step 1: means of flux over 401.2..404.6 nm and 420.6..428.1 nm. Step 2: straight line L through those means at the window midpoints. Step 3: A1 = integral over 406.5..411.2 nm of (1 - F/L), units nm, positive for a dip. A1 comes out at 0.24 nm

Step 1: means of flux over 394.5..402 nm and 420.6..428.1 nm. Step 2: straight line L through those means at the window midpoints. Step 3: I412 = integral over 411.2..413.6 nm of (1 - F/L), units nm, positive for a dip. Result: -0.167 nm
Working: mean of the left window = 7.65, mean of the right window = 10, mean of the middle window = 9.57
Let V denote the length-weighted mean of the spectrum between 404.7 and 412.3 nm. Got 9.4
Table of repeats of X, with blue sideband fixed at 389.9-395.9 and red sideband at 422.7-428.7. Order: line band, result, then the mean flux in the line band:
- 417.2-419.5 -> 0.01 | 9.11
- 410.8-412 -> -0.17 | 9.64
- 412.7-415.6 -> -0.06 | 9.09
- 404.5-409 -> -0.23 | 9.35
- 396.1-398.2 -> 0.18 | 5.35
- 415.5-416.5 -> -0.03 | 9.13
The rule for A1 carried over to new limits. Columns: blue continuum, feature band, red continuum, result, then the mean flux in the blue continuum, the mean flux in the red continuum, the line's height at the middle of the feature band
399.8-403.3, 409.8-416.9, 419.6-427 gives 0.44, 9.74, 9.97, 9.87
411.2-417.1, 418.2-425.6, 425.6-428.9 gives 0.09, 9.27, 10.2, 9.83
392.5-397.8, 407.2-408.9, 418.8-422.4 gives -0.48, 5.04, 9.51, 7.31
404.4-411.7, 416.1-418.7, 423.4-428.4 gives 0.17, 9.37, 10.3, 9.85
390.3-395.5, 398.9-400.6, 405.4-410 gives -0.46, 5.61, 9.35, 7.34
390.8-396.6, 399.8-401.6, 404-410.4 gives -0.47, 5.59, 9.39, 7.56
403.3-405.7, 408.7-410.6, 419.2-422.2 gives 0.02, 9.69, 9.58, 9.65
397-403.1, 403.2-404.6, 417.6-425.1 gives -0.11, 8.84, 9.65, 8.99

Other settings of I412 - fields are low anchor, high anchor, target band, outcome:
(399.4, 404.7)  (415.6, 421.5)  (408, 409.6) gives -0.07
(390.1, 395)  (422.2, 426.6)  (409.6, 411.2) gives -0.21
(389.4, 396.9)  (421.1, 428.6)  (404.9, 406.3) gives -0.35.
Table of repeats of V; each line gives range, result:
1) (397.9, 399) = 8.48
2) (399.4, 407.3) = 9.56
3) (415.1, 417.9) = 9.08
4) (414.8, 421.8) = 9.23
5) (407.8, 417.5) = 9.36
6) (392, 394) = 4.19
